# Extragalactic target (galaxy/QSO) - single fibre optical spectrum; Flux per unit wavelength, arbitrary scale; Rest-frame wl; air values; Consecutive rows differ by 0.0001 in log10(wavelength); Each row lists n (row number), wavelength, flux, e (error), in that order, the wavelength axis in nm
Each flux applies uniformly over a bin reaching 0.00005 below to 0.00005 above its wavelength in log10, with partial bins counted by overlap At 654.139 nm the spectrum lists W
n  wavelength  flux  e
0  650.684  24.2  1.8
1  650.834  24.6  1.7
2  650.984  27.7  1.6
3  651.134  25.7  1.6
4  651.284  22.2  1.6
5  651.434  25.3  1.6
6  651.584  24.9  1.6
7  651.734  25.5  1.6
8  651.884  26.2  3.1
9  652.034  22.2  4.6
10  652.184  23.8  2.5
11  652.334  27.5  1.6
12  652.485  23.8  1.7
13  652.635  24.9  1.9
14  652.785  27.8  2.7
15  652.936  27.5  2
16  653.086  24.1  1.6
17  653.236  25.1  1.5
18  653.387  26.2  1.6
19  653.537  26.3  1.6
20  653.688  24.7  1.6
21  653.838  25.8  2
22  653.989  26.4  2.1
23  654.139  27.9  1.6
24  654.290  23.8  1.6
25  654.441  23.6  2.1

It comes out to 27.9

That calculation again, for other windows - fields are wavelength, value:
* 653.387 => 26.2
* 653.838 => 25.8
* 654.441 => 23.6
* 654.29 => 23.8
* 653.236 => 25.1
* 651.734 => 25.5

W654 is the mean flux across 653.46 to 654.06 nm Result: 25.8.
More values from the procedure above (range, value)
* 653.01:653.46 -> 25.1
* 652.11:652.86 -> 25.6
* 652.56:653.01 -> 26.7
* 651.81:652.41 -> 24.9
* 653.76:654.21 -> 26.7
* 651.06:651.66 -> 24.5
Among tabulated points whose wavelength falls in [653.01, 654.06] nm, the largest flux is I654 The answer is 26.4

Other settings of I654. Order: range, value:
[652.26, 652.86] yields 27.8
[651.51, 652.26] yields 26.2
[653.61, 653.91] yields 25.8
